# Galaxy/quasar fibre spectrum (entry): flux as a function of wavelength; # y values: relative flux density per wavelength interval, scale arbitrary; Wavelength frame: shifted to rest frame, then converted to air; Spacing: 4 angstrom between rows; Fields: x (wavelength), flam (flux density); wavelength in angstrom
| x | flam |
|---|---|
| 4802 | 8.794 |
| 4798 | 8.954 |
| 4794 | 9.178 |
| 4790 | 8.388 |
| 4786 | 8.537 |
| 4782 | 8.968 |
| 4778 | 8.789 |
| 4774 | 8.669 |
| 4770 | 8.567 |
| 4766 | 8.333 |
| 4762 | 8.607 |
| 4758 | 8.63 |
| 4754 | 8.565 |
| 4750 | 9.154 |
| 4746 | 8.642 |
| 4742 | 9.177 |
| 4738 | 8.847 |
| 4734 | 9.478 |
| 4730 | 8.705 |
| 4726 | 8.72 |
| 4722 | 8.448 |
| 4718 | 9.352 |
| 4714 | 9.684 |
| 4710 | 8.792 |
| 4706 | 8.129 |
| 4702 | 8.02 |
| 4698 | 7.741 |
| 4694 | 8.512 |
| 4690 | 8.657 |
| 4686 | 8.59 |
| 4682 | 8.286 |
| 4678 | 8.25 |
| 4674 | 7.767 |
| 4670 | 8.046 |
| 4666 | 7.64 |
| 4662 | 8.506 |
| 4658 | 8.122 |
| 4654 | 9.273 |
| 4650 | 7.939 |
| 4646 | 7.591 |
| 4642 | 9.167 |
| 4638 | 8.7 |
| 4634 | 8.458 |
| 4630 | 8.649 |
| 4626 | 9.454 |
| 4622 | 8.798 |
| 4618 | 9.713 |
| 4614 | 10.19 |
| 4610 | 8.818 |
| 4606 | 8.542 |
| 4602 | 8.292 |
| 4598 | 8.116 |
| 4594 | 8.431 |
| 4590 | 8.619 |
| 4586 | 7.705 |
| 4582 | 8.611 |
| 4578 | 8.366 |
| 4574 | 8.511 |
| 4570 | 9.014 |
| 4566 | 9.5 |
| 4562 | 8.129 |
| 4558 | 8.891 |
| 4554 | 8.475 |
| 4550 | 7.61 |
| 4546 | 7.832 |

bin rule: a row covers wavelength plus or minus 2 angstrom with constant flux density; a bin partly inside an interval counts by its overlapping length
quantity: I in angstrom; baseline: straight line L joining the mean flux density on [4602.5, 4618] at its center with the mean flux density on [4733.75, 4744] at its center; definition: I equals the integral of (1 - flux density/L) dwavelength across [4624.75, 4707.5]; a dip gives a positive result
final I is 7.2 angstrom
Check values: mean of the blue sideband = 9.17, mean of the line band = 8.35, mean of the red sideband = 9.11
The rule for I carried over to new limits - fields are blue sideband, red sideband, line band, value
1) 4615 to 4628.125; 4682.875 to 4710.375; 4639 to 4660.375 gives 1.31 angstrom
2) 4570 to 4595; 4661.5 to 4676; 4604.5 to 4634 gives -3.28 angstrom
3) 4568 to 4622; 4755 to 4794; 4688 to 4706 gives 0.91 angstrom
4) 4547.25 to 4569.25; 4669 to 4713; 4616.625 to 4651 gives -1.35 angstrom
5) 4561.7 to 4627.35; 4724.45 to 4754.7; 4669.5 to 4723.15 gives 2.54 angstrom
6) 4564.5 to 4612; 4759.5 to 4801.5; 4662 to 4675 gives 1.02 angstrom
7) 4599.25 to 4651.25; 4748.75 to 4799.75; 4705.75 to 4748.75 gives -1.01 angstrom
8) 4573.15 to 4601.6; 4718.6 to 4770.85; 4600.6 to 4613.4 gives -0.55 angstrom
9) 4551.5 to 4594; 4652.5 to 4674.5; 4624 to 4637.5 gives -0.78 angstrom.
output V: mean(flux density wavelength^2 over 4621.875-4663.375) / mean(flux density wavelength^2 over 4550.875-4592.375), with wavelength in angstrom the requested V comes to 1.04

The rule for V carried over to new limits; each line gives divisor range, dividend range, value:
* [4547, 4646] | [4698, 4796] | 1.08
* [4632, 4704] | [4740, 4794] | 1.10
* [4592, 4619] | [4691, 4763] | 1.04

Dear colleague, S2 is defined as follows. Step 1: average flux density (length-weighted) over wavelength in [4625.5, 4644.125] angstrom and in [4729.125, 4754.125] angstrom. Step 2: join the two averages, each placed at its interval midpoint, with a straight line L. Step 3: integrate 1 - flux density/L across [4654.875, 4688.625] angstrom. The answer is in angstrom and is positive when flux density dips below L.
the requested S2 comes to 2.6 angstrom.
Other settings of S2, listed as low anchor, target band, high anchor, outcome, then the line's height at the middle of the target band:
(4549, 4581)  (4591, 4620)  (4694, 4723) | -0.9 angstrom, 8.59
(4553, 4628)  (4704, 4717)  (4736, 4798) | -0.2 angstrom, 8.75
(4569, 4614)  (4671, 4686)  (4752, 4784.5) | 0.7 angstrom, 8.58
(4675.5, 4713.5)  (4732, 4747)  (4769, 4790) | -0.9 angstrom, 8.54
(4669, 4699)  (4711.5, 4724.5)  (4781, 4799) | -1.1 angstrom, 8.42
